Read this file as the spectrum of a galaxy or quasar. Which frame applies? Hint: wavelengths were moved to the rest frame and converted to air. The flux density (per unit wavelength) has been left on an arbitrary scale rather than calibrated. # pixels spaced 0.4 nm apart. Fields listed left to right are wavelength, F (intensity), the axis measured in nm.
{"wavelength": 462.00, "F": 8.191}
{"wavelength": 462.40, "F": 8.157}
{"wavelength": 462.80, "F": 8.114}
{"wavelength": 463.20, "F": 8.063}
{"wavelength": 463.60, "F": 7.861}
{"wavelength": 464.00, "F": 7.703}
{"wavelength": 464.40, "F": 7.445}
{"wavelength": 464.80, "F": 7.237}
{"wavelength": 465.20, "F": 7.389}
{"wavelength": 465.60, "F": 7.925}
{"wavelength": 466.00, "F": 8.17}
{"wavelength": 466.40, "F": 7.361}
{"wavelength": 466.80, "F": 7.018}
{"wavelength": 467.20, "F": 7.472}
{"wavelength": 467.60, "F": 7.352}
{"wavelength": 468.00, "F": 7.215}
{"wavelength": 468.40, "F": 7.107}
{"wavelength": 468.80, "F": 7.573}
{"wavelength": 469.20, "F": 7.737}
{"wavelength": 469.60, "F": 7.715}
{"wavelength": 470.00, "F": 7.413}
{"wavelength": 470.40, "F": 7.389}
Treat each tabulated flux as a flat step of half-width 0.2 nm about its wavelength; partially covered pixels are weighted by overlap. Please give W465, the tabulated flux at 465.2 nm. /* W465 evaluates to 7.389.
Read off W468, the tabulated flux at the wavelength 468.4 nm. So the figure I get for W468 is 7.107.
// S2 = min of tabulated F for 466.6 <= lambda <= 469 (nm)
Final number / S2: 7.018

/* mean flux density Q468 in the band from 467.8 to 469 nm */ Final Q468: 7.3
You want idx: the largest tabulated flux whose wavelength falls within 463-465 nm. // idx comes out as 8.063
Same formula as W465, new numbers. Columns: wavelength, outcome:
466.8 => 7.018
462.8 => 8.114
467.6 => 7.352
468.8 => 7.573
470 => 7.413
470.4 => 7.389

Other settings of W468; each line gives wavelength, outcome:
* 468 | 7.215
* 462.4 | 8.157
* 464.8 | 7.237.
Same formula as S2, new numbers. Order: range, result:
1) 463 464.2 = 7.703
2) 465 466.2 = 7.389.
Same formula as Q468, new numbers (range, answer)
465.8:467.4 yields 7.51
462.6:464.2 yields 7.94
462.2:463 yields 8.14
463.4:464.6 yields 7.67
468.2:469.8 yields 7.53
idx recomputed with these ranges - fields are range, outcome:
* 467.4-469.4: 7.737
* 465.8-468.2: 8.17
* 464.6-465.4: 7.389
